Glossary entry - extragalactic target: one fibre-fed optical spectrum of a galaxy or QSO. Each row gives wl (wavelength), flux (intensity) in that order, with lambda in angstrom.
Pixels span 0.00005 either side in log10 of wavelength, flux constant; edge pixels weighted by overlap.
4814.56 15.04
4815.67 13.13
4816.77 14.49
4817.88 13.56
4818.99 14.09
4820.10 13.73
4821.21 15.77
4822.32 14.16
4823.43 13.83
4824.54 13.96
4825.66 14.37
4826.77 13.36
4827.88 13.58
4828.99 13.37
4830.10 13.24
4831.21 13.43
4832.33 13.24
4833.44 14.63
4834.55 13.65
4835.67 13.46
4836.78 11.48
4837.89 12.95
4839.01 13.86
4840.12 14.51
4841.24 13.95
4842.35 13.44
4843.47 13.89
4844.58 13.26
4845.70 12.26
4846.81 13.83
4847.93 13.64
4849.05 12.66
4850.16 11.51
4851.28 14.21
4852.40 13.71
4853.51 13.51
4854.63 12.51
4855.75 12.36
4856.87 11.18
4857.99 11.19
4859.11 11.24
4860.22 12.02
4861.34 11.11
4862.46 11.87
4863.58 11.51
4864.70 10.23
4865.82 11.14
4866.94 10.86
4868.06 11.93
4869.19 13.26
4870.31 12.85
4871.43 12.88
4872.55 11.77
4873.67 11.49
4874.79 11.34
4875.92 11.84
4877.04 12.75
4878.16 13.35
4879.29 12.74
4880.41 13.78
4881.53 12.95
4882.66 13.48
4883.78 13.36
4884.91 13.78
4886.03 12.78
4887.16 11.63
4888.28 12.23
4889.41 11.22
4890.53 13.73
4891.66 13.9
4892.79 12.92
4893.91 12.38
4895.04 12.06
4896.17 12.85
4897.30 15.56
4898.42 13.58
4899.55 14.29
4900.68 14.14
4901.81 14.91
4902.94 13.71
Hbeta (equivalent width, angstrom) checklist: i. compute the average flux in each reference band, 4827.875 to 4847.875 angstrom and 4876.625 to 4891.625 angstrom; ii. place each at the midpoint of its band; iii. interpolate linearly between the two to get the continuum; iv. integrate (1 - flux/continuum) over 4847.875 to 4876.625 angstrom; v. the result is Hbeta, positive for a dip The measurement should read 2.5 angstrom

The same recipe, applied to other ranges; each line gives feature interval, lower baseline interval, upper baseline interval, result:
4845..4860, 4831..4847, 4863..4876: 0.1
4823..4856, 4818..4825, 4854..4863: -1.1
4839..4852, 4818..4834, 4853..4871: -0.7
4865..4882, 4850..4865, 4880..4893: 0.4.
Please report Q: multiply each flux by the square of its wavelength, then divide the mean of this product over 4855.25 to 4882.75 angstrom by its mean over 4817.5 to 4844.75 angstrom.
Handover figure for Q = 0.89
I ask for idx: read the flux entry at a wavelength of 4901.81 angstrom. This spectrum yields 14.91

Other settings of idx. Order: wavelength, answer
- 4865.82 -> 11.14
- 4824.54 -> 13.96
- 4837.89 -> 12.95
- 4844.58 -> 13.26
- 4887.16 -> 11.63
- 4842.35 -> 13.44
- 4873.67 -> 11.49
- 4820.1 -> 13.73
